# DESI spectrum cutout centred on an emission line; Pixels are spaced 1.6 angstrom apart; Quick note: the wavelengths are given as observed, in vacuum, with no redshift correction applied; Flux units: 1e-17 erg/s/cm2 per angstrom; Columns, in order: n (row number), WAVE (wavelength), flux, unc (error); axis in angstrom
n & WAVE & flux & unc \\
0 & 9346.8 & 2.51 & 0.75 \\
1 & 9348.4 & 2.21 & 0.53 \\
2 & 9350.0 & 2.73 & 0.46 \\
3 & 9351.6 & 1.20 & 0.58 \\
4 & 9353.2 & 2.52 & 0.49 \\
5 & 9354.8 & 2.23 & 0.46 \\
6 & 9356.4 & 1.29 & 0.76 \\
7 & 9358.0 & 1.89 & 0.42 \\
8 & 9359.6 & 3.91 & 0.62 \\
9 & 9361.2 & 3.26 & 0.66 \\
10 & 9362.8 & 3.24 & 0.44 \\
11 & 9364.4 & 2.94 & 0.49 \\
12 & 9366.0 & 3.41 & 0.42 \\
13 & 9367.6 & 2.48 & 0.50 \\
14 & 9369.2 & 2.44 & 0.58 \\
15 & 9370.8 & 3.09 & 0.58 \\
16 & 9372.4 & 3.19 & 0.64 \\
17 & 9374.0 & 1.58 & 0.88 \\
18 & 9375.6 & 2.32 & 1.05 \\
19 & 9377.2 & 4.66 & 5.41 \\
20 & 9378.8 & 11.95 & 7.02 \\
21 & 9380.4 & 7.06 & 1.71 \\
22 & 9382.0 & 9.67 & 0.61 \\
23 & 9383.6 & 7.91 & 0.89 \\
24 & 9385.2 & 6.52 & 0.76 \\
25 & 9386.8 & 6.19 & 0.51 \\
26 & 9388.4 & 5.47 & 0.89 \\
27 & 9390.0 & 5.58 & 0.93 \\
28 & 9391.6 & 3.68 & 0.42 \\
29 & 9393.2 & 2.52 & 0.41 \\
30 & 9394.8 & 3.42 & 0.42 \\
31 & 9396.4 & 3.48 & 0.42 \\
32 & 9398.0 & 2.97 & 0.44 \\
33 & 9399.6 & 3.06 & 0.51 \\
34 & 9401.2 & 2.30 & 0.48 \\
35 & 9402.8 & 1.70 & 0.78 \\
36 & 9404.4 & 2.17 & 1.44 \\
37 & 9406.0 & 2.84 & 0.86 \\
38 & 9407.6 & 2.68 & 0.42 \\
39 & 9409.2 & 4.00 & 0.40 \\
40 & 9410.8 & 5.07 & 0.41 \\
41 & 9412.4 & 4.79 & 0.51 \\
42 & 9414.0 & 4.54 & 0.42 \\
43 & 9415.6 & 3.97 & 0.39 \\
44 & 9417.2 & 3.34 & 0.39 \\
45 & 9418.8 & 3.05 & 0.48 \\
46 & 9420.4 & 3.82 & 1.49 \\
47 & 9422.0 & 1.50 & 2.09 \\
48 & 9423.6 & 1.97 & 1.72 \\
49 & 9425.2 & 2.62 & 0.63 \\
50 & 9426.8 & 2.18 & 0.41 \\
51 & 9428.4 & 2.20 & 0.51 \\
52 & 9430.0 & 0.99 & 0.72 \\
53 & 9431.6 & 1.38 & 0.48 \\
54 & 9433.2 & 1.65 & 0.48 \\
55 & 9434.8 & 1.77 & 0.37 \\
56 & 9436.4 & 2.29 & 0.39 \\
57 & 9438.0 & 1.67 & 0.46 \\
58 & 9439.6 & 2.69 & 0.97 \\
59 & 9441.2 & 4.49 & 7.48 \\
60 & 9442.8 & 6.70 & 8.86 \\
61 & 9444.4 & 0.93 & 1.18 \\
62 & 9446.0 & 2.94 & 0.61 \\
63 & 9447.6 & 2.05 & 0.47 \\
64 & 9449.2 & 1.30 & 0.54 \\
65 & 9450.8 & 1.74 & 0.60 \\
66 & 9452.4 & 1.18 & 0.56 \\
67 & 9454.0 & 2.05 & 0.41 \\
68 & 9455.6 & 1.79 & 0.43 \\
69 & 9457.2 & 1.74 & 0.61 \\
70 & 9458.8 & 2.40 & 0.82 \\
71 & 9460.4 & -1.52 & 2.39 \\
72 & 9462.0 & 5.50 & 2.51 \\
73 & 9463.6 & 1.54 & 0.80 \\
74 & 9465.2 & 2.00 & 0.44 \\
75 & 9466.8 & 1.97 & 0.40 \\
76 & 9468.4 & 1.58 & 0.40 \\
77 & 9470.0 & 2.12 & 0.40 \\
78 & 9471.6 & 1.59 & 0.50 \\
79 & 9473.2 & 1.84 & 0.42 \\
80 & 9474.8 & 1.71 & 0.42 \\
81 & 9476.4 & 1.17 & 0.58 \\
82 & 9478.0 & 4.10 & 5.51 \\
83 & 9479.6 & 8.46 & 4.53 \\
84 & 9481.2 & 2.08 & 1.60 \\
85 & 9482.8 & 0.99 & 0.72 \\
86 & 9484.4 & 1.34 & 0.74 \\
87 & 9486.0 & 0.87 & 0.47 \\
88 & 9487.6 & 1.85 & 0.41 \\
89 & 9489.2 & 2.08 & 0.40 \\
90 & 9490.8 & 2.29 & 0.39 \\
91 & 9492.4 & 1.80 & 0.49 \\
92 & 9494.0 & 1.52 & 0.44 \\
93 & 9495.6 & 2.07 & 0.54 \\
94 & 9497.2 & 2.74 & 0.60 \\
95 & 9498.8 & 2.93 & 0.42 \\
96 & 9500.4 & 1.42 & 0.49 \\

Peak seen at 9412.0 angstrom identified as [N II] 6583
